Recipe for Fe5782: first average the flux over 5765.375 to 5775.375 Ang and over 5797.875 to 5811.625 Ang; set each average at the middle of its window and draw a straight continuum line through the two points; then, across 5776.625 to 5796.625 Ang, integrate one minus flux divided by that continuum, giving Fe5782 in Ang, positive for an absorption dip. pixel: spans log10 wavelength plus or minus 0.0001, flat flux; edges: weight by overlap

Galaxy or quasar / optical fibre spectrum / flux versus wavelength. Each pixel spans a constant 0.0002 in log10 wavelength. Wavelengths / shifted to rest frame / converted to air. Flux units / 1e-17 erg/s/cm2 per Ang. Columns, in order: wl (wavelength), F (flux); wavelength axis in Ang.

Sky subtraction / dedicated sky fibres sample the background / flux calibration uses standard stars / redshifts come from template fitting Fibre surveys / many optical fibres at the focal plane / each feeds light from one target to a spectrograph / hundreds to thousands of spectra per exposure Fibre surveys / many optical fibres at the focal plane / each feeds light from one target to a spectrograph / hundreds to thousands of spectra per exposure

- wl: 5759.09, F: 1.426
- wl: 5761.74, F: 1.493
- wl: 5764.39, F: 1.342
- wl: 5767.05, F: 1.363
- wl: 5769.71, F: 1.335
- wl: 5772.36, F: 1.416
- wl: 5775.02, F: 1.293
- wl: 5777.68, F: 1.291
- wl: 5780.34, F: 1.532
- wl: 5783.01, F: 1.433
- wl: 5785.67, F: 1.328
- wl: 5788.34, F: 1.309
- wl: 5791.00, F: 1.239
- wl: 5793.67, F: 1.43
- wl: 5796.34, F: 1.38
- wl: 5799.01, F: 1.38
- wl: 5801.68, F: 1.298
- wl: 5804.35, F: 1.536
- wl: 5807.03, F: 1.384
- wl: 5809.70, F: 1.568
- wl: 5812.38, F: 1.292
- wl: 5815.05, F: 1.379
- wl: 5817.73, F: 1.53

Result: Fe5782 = 0.3 Ang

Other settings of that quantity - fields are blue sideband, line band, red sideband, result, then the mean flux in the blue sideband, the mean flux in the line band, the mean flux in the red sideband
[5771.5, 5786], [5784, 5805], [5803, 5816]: 0.77 Ang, 1.38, 1.36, 1.43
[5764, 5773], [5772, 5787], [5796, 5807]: -0.06 Ang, 1.36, 1.38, 1.4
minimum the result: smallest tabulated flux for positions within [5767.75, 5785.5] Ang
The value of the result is 1.291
